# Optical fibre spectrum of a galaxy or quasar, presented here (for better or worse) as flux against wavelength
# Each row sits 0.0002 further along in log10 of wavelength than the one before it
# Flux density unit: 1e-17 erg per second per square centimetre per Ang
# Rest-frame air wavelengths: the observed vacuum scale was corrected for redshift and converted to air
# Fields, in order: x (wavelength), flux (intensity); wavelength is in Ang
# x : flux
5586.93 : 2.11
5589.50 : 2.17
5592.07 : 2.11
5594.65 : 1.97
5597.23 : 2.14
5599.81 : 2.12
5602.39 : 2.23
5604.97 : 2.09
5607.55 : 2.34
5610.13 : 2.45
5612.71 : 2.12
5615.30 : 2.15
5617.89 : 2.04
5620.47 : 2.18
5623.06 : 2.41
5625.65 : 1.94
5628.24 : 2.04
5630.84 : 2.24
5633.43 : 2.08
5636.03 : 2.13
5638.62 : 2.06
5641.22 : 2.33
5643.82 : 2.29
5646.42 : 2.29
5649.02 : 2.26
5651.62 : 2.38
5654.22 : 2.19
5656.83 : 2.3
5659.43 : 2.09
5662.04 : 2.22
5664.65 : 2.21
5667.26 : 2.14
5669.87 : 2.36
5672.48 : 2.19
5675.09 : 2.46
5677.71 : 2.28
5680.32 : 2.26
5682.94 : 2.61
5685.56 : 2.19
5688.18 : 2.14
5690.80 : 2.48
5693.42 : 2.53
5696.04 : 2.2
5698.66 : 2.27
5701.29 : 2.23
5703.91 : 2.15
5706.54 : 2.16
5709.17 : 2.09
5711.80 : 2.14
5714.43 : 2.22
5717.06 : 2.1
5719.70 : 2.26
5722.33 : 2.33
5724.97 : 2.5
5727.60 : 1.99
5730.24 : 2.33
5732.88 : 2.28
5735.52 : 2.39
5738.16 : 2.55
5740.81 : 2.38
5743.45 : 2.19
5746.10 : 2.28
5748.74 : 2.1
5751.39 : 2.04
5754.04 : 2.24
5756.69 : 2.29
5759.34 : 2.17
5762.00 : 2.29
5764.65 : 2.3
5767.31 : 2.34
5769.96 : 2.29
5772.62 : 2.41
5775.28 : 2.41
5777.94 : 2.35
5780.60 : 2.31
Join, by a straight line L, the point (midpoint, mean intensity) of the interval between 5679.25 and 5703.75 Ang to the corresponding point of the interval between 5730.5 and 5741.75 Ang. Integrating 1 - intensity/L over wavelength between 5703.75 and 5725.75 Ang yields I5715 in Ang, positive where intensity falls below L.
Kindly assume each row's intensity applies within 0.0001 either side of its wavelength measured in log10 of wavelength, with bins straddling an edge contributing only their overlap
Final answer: 1.3 Ang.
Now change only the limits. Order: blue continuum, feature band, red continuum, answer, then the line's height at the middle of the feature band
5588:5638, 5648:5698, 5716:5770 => -1.85 Ang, 2.21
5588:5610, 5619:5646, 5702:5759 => 0.11 Ang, 2.18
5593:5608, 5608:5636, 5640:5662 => 0.27 Ang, 2.19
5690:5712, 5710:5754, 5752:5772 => 0.15 Ang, 2.26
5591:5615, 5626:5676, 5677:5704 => 0.72 Ang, 2.25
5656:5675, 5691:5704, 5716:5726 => -0.22 Ang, 2.27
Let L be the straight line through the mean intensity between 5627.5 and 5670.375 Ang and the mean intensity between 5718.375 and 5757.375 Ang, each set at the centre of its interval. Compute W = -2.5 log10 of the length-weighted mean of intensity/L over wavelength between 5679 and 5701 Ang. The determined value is -0.04 mag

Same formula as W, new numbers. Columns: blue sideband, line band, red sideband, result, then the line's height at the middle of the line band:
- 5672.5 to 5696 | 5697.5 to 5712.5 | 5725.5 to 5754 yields 0.069 mag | 2.32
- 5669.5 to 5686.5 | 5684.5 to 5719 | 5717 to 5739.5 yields 0.049 mag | 2.33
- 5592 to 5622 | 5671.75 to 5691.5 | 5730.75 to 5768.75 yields -0.049 mag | 2.22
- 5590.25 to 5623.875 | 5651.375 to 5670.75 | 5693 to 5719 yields -0.018 mag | 2.19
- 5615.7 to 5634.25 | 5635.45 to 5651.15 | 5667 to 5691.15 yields -0.022 mag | 2.19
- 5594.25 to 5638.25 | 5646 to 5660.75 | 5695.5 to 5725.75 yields -0.034 mag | 2.18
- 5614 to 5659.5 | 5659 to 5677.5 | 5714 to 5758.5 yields -0.016 mag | 2.21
